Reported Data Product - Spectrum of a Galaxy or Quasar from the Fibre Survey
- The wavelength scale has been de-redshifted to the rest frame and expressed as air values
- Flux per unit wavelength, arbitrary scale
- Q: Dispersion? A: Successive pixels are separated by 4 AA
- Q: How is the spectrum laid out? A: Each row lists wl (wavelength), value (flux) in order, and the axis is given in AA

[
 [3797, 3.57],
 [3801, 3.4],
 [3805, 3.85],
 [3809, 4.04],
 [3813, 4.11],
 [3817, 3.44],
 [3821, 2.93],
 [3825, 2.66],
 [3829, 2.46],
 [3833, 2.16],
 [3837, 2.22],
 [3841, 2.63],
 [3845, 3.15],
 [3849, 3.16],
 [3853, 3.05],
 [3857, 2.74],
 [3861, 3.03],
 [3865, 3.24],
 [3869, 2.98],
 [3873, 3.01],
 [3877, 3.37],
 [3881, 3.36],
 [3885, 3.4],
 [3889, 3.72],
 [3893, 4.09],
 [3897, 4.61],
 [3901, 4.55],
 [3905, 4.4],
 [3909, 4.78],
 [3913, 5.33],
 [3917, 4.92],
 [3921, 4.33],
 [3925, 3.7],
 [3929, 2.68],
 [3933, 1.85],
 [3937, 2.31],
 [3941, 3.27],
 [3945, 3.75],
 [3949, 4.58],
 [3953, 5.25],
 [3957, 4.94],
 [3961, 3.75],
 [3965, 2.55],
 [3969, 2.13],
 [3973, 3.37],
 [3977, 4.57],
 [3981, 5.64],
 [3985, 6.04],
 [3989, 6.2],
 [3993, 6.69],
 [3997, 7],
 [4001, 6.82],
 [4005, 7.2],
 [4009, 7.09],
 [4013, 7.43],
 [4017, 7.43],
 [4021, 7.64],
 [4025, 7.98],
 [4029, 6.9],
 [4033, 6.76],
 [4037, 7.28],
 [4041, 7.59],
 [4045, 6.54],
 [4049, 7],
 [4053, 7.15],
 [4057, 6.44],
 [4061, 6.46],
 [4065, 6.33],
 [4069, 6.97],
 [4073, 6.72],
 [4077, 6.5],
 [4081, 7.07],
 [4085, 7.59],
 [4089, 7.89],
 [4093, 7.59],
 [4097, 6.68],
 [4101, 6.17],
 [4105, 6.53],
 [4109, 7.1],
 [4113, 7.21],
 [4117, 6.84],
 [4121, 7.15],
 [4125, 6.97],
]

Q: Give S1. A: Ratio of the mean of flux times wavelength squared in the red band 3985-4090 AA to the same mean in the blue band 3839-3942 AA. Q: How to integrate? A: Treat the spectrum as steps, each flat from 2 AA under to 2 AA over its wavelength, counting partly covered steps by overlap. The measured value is 2.1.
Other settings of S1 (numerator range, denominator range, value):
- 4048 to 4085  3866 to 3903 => 2.02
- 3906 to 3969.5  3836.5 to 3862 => 1.38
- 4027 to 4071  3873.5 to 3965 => 1.87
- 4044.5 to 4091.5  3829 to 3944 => 2.21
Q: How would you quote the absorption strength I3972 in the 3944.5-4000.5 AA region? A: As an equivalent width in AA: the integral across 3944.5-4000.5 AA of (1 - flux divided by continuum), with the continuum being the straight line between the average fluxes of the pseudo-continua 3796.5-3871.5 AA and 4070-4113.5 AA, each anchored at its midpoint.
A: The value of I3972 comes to 4.2 AA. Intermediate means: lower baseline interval 3.09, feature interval 4.83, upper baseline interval 7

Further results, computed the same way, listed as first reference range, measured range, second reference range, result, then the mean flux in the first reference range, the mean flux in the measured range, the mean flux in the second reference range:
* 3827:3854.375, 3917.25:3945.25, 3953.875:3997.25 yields 5.8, 2.68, 3.2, 4.73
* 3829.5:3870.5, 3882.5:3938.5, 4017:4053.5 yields 3.6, 2.82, 3.91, 7.22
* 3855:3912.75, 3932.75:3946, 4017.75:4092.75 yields 5.4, 3.71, 2.85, 7.06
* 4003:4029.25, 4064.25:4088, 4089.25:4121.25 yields 0.5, 7.41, 6.93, 6.95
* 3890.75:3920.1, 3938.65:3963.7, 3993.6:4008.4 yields 6.9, 4.65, 4.18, 6.98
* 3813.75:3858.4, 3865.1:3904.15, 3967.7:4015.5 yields 1.3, 2.82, 3.68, 5.92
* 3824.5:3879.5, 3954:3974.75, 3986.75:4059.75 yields 7.9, 2.86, 3.44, 7.05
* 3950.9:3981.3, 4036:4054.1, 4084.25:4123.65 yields -4.4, 3.94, 7.1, 7.06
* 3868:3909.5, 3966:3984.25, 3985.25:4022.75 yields 6.6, 3.83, 4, 7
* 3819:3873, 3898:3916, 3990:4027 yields -1.2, 2.81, 4.76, 7.22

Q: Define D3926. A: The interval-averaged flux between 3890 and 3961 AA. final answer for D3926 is 4.06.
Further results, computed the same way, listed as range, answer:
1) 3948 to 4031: 5.79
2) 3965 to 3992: 4.58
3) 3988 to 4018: 6.99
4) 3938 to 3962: 4.2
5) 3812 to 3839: 2.81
